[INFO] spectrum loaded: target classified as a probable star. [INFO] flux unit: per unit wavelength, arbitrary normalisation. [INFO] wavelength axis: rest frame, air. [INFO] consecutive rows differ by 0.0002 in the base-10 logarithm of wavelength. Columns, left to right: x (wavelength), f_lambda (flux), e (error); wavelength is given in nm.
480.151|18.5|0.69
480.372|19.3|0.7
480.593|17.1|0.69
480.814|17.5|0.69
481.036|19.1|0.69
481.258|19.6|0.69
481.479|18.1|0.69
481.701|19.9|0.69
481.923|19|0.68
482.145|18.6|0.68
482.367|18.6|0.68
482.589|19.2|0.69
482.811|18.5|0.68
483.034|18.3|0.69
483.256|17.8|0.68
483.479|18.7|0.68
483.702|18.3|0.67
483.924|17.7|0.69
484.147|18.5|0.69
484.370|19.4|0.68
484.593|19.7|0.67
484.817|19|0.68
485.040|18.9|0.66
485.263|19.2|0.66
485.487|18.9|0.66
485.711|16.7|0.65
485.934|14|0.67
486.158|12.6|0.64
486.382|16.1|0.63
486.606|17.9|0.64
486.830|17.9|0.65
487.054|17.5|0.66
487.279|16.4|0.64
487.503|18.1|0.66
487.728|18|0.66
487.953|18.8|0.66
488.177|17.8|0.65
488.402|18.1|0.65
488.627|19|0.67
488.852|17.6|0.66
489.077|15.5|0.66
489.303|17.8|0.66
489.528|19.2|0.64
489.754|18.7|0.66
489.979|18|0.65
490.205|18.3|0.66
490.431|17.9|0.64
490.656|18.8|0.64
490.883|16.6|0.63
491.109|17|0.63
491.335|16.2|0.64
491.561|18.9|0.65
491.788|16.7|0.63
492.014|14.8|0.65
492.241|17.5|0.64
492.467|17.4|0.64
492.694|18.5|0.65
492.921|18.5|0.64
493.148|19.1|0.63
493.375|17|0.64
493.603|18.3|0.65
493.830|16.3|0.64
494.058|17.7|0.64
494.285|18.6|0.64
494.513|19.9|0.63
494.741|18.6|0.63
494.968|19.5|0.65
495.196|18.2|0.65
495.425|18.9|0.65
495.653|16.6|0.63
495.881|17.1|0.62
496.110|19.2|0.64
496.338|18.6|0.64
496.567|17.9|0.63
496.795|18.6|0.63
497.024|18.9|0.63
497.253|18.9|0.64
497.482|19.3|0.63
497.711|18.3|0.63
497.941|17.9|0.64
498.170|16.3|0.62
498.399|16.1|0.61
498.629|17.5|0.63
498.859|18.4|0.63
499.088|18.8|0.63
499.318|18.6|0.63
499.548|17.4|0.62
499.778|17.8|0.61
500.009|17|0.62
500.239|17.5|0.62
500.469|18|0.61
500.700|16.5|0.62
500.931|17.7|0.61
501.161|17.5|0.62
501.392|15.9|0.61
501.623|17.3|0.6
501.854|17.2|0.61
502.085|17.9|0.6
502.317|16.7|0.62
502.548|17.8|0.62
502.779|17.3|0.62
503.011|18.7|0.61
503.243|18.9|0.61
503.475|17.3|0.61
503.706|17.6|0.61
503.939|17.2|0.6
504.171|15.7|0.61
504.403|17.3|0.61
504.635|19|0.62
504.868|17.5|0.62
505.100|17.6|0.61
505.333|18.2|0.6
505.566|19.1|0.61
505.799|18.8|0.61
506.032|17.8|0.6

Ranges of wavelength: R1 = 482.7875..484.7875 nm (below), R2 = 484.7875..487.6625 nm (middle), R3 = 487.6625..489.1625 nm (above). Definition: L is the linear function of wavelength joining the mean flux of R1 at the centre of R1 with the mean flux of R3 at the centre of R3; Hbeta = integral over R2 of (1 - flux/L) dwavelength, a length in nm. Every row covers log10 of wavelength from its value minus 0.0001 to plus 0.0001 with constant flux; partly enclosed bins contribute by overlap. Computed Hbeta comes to 0.17 nm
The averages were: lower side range 18.6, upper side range 17.9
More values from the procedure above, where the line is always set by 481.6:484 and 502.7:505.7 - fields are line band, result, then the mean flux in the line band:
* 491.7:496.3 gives 0.06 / 17.9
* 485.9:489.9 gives 0.23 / 17.3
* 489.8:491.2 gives 0.04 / 17.8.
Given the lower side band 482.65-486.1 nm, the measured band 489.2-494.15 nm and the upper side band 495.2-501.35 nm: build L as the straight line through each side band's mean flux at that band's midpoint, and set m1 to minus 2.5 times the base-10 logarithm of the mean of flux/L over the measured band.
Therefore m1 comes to 0.02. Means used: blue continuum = 18.2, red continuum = 17.9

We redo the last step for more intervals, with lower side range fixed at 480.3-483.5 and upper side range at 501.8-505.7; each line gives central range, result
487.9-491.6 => 0.026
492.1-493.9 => 0.021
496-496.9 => -0.034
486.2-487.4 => 0.093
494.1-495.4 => -0.047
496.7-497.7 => -0.052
